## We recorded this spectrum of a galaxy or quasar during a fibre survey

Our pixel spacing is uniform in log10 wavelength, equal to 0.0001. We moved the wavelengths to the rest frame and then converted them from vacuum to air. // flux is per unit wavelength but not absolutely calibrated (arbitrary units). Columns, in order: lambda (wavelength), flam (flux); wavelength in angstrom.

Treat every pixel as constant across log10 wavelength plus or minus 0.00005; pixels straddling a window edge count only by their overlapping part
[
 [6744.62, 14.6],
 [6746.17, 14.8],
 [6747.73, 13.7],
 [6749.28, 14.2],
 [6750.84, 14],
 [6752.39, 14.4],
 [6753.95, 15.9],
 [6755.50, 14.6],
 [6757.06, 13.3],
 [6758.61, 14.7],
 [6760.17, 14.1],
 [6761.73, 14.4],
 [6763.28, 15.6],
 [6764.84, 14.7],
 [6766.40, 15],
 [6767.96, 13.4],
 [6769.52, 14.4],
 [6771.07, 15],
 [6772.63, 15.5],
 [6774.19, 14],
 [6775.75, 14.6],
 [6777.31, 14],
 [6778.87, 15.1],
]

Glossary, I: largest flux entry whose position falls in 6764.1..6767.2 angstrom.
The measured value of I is 15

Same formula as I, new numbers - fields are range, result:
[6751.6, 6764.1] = 15.9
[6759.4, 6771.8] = 15.6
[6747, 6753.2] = 14.4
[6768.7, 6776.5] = 15.5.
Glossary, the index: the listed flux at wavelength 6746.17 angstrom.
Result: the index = 14.8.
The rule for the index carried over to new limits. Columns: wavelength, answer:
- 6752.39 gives 14.4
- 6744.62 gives 14.6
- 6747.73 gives 13.7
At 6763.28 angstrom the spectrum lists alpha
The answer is 15.6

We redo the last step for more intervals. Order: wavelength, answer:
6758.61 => 14.7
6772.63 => 15.5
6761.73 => 14.4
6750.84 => 14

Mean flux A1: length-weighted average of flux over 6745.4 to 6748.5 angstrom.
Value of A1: 14.2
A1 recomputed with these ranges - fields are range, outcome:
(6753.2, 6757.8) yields 14.6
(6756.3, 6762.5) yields 14.1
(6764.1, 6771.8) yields 14.5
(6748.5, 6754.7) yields 14.6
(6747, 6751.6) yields 14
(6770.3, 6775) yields 14.8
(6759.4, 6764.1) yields 14.7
